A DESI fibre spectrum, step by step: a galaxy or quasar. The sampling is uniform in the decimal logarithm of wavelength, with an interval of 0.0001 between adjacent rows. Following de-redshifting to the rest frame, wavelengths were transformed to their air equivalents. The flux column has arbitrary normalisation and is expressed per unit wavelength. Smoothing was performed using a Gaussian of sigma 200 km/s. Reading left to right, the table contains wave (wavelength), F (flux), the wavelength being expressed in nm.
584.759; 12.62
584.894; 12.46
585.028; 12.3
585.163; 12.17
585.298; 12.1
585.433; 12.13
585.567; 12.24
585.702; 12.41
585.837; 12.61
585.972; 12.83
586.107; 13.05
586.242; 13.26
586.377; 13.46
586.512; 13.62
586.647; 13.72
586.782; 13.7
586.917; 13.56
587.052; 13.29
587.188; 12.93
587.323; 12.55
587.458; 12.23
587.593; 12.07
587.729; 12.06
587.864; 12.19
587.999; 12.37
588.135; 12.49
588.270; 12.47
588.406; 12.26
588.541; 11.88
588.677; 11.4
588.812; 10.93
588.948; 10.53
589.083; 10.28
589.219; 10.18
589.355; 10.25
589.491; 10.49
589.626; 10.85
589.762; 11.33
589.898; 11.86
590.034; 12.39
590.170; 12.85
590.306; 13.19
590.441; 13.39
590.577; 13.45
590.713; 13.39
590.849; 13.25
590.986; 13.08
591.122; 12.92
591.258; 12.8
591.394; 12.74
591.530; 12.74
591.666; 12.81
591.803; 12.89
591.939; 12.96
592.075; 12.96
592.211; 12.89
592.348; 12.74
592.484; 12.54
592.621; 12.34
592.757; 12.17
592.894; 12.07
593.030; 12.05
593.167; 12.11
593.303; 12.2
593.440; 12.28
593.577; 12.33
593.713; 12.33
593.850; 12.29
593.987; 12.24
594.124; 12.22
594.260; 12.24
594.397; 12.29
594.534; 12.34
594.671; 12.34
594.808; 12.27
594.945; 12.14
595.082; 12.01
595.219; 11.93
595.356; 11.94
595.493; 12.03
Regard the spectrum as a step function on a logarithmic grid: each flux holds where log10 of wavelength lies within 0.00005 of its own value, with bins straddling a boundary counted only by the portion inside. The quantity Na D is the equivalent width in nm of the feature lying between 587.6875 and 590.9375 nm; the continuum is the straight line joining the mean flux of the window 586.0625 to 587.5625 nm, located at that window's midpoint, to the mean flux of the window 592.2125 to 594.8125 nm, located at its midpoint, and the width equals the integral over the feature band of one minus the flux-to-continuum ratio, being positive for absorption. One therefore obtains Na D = 0.24 nm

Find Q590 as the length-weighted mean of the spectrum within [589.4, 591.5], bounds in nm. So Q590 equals 12.5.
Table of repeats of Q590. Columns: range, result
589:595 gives 12.3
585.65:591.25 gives 12.4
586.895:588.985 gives 12.2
